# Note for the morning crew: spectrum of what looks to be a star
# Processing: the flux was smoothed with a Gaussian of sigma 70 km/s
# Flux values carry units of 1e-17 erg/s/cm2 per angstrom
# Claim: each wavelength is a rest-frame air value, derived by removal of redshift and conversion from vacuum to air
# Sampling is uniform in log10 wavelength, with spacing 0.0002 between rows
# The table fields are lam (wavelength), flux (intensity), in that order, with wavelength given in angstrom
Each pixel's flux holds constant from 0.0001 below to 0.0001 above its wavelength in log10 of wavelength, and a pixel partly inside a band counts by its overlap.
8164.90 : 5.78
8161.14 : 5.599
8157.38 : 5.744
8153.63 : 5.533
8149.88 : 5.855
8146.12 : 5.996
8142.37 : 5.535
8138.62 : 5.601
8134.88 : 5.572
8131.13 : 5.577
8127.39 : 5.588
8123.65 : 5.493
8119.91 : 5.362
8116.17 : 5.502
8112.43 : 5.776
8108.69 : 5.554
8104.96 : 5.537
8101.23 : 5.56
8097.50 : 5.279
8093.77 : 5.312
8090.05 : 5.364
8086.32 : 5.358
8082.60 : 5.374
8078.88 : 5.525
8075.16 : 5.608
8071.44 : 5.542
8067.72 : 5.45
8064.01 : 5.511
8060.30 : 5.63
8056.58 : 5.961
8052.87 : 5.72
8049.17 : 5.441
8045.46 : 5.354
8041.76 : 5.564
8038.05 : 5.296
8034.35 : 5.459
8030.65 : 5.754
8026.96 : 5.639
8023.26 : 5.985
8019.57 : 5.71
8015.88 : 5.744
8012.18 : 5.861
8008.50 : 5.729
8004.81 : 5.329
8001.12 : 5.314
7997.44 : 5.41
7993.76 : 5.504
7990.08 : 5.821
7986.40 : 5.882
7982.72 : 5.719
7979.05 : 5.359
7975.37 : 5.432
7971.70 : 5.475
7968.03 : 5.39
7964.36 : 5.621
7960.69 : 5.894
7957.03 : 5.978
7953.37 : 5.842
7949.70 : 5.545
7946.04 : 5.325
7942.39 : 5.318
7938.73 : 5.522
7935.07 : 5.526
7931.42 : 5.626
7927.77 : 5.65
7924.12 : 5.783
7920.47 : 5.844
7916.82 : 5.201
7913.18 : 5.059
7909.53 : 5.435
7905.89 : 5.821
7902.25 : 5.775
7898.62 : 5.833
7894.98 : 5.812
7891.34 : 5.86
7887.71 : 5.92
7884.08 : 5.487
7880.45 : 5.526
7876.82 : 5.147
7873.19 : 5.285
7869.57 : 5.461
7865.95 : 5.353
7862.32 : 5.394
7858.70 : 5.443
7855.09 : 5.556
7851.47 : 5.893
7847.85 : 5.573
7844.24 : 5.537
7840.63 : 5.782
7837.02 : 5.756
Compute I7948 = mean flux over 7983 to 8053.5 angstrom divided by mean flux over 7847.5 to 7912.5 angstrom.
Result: 1.0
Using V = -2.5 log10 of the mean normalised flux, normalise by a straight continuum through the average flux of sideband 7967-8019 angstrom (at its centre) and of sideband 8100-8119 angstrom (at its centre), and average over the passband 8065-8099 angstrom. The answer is 0.03 mag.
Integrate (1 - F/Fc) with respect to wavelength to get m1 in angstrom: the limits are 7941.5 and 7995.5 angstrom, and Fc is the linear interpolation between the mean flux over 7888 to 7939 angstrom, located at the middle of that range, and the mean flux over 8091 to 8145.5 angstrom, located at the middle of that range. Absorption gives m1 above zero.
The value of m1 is -0.1 angstrom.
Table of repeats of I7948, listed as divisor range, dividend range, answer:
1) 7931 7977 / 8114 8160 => 1.01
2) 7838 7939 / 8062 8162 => 0.99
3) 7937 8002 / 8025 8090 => 0.99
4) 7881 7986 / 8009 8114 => 0.99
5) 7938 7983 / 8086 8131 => 0.98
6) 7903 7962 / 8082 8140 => 0.98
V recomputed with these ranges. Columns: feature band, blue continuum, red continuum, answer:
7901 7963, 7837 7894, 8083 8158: -0.01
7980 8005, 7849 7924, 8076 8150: -0.01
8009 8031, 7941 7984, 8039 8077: -0.04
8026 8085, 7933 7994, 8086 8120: -0.01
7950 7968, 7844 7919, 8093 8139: -0.04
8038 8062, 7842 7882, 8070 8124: -0.02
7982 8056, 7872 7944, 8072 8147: -0.01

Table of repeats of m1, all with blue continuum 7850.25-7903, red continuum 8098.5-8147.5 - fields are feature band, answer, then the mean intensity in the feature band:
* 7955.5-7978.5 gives -0.1 angstrom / 5.61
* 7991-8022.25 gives -0.1 angstrom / 5.59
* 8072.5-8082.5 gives 0.1 angstrom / 5.53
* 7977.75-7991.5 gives -0.3 angstrom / 5.71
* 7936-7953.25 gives 0.3 angstrom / 5.47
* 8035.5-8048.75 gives 0.4 angstrom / 5.41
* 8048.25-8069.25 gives -0.2 angstrom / 5.63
